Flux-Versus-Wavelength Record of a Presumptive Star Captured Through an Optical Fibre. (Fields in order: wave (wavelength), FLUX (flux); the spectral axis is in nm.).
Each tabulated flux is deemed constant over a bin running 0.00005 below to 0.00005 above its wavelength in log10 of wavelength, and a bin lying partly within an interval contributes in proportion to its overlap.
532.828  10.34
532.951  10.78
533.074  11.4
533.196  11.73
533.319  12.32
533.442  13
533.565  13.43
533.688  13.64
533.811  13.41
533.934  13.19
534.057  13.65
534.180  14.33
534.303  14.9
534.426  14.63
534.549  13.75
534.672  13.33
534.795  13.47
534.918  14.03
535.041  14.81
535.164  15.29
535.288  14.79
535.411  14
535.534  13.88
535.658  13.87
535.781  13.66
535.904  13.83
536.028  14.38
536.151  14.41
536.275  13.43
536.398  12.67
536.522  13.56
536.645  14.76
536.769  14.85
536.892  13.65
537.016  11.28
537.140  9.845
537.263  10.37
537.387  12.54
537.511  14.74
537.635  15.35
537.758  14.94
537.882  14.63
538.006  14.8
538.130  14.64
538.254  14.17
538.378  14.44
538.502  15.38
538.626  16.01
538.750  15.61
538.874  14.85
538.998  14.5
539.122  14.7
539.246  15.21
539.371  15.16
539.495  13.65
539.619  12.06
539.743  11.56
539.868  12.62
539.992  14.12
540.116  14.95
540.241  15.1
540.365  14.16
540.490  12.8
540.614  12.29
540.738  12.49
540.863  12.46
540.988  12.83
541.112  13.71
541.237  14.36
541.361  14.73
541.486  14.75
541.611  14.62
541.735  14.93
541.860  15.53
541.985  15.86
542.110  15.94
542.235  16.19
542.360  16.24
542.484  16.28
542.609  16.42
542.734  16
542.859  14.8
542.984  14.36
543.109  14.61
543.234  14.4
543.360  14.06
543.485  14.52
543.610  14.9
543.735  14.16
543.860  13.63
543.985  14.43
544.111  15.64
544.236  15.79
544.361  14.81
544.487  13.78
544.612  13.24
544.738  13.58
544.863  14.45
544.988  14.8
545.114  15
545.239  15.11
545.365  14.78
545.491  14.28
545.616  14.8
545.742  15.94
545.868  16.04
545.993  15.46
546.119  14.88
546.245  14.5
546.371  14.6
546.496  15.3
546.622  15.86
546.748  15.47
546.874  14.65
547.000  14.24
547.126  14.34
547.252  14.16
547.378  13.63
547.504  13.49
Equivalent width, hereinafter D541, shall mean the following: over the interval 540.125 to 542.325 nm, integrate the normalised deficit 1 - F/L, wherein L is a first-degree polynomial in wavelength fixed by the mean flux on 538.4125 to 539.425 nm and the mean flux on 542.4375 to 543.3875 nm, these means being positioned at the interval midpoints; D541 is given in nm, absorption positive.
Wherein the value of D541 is 0.118 nm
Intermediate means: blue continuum 15.2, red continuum 15.1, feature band 14.3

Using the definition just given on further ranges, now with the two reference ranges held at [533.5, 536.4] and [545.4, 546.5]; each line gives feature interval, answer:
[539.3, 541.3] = 0.152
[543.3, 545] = 0.056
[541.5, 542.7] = -0.086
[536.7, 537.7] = 0.095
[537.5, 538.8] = -0.062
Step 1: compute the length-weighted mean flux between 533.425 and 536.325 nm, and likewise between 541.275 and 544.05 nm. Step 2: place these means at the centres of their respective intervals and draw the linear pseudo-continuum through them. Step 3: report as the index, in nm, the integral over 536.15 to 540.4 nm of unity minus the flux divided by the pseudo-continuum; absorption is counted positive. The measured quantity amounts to 0.15 nm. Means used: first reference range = 14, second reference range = 15.1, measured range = 14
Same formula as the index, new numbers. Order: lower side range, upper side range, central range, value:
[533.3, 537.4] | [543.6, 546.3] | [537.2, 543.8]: -0.11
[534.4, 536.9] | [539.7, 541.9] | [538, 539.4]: -0.11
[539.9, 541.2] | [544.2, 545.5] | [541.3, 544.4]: -0.24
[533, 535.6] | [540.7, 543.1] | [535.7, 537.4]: 0.11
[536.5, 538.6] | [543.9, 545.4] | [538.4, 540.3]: -0.05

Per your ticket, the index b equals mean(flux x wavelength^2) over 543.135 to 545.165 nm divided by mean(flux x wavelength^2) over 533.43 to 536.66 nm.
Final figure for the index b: 1.07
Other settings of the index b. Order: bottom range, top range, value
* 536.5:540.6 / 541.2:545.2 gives 1.09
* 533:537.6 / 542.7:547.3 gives 1.13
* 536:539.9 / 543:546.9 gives 1.09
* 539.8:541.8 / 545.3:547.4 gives 1.10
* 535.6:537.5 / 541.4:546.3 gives 1.17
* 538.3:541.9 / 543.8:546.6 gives 1.07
